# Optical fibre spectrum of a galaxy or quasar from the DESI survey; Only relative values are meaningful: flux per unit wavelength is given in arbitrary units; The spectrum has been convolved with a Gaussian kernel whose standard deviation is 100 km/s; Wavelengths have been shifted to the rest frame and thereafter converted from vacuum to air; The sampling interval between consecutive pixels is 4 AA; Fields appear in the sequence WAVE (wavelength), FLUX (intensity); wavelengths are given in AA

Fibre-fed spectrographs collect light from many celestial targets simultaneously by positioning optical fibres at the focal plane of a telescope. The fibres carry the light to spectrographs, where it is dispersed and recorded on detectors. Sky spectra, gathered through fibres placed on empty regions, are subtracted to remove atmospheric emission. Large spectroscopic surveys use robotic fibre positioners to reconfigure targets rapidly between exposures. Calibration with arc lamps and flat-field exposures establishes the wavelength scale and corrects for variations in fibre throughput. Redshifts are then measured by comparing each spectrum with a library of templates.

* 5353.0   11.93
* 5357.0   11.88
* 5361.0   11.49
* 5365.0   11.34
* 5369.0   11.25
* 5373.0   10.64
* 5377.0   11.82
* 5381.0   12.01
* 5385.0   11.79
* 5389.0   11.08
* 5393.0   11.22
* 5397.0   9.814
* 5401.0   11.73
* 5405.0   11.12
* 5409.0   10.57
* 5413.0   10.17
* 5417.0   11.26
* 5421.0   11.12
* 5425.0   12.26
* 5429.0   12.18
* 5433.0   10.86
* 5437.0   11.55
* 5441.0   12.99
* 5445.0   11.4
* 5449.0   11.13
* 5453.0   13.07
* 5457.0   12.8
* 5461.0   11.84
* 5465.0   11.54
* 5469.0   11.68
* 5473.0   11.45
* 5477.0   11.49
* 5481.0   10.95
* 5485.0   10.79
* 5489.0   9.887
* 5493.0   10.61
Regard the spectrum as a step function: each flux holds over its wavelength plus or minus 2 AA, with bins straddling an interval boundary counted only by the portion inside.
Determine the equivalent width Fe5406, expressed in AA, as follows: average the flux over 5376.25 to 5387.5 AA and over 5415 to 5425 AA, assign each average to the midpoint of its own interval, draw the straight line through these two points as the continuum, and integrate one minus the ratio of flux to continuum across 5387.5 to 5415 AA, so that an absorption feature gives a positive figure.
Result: 1.92 AA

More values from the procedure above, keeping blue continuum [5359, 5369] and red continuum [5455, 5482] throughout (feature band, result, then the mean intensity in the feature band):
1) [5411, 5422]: 0.7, 10.8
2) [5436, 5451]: -0.2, 11.8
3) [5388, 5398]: 0.6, 10.8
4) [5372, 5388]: -0.2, 11.6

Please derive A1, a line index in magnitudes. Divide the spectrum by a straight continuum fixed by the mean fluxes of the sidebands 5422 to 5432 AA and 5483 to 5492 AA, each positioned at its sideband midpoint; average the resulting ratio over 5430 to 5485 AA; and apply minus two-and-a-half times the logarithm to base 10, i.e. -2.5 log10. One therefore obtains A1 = -0.05 mag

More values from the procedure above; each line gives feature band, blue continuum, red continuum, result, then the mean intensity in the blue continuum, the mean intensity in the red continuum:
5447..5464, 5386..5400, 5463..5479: -0.071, 10.9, 11.5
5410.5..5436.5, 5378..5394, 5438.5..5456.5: 0.059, 11.6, 12.2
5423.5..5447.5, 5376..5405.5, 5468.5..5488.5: -0.059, 11.3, 11.1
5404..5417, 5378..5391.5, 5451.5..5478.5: 0.102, 11.6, 12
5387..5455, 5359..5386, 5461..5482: 0.009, 11.5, 11.5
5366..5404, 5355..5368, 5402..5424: 0.001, 11.5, 11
